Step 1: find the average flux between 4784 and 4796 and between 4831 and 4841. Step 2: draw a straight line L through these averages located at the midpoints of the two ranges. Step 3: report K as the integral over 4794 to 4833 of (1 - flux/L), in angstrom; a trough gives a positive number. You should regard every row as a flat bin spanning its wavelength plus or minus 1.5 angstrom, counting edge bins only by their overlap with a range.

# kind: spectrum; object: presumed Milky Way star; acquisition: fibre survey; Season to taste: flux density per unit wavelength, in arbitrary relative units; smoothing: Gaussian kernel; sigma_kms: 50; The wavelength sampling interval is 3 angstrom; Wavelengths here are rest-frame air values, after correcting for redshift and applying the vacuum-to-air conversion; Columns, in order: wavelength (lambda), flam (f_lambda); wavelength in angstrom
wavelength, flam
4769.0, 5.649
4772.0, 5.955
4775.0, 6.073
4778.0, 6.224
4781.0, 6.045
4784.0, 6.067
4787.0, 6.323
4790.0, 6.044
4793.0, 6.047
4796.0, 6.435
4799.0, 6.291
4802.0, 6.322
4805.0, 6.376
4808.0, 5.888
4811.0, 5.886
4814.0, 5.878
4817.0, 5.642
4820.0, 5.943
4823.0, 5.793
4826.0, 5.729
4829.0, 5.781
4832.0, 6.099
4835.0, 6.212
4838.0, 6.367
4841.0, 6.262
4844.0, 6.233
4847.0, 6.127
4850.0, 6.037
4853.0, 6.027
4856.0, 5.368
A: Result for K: 1.2 angstrom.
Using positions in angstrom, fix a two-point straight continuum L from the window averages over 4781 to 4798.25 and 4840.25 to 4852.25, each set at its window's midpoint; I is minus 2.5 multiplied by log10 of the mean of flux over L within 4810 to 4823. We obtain 0.06 mag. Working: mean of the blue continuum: 6.18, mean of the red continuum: 6.15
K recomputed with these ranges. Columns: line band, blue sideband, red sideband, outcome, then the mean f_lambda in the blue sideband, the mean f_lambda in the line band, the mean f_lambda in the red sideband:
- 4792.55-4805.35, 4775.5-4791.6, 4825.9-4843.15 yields -0.4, 6.14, 6.31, 6.11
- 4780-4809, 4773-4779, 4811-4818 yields -1.1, 6.13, 6.19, 5.8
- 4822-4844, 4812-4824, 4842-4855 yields -0.4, 5.82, 6.05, 6.08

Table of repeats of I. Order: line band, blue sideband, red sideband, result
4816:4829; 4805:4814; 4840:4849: 0.05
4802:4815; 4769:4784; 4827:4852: 0.01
